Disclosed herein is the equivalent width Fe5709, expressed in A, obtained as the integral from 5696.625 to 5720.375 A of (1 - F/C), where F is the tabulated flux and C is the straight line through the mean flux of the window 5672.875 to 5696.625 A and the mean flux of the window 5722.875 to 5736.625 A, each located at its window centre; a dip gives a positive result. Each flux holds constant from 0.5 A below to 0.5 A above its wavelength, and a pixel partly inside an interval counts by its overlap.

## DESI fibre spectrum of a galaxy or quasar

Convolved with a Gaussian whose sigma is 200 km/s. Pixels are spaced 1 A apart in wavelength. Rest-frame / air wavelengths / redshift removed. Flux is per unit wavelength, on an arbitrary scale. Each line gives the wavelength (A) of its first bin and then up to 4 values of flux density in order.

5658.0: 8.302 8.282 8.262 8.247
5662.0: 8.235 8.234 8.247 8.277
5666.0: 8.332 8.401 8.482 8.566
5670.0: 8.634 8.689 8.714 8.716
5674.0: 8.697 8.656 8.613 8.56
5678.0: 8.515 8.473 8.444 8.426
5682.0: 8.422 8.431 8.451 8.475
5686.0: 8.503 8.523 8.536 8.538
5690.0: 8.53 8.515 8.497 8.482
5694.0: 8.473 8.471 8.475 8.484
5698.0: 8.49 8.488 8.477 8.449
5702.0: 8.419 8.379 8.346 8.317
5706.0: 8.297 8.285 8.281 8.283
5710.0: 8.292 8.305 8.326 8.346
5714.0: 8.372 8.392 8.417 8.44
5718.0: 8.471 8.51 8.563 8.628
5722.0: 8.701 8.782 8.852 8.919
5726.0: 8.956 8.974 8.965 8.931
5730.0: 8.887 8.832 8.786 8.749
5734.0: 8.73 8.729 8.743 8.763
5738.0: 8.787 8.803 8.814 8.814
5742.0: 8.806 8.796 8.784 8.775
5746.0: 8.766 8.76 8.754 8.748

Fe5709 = 0.8 A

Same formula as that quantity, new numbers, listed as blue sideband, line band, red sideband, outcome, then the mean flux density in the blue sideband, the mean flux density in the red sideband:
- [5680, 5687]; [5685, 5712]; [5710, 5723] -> 0.1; 8.46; 8.46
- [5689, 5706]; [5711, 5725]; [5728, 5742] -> 0.2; 8.45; 8.8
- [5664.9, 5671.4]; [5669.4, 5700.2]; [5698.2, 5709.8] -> -0.3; 8.49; 8.37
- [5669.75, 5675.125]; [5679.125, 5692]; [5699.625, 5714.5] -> 0.1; 8.69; 8.34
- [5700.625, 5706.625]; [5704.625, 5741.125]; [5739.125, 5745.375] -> -0.2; 8.36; 8.8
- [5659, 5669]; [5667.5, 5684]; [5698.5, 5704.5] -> -0.4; 8.31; 8.43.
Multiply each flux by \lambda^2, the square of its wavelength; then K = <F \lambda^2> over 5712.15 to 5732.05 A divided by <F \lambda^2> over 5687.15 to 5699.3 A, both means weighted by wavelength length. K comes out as 1.03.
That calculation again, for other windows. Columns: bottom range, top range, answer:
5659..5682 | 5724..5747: 1.07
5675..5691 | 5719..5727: 1.05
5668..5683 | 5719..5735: 1.05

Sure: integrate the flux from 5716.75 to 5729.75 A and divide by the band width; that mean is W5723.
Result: 8.75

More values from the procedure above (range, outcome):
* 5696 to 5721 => 8.4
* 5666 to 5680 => 8.58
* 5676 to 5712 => 8.44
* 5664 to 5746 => 8.57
